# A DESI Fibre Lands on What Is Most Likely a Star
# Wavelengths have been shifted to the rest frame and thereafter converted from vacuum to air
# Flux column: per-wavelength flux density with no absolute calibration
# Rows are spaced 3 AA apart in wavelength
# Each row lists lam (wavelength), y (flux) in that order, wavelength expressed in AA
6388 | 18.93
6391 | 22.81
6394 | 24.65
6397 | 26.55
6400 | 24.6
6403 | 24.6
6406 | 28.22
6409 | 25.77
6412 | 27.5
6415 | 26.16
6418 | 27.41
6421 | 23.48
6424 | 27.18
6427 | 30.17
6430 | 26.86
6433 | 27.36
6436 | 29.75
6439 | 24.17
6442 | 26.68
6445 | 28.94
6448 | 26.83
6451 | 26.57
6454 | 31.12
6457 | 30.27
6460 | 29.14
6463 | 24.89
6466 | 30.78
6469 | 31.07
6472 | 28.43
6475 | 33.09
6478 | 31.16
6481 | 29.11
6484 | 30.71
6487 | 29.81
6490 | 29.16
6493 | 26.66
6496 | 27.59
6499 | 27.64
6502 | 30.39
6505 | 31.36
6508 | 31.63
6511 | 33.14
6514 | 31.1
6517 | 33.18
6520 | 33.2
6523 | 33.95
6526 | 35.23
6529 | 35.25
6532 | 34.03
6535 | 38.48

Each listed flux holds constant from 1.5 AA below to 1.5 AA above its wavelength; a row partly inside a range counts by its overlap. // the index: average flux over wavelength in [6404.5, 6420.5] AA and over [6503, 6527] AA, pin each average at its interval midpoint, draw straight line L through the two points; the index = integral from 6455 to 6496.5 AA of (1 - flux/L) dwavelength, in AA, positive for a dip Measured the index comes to 1.31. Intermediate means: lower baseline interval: 26.8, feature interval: 29.5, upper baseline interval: 32.7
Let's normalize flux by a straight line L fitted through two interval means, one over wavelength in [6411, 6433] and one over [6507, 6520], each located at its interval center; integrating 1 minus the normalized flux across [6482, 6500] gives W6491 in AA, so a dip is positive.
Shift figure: 1.4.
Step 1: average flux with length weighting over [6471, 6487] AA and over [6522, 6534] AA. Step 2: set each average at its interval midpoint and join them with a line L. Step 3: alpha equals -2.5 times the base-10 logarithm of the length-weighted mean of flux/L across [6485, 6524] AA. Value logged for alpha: 0.07 mag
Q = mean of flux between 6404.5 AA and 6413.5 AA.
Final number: 27.2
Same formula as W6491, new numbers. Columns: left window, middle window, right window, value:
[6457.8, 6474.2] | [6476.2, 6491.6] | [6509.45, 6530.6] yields 0.27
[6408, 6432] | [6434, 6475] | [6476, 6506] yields -0.62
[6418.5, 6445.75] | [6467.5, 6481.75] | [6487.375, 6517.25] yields -0.86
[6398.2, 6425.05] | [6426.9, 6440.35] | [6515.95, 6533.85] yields 0.10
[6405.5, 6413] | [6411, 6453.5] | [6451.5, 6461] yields 1.83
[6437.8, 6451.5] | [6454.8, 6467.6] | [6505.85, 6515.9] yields -0.42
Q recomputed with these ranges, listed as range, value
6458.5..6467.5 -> 28.3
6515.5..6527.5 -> 33.9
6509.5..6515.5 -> 32.1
